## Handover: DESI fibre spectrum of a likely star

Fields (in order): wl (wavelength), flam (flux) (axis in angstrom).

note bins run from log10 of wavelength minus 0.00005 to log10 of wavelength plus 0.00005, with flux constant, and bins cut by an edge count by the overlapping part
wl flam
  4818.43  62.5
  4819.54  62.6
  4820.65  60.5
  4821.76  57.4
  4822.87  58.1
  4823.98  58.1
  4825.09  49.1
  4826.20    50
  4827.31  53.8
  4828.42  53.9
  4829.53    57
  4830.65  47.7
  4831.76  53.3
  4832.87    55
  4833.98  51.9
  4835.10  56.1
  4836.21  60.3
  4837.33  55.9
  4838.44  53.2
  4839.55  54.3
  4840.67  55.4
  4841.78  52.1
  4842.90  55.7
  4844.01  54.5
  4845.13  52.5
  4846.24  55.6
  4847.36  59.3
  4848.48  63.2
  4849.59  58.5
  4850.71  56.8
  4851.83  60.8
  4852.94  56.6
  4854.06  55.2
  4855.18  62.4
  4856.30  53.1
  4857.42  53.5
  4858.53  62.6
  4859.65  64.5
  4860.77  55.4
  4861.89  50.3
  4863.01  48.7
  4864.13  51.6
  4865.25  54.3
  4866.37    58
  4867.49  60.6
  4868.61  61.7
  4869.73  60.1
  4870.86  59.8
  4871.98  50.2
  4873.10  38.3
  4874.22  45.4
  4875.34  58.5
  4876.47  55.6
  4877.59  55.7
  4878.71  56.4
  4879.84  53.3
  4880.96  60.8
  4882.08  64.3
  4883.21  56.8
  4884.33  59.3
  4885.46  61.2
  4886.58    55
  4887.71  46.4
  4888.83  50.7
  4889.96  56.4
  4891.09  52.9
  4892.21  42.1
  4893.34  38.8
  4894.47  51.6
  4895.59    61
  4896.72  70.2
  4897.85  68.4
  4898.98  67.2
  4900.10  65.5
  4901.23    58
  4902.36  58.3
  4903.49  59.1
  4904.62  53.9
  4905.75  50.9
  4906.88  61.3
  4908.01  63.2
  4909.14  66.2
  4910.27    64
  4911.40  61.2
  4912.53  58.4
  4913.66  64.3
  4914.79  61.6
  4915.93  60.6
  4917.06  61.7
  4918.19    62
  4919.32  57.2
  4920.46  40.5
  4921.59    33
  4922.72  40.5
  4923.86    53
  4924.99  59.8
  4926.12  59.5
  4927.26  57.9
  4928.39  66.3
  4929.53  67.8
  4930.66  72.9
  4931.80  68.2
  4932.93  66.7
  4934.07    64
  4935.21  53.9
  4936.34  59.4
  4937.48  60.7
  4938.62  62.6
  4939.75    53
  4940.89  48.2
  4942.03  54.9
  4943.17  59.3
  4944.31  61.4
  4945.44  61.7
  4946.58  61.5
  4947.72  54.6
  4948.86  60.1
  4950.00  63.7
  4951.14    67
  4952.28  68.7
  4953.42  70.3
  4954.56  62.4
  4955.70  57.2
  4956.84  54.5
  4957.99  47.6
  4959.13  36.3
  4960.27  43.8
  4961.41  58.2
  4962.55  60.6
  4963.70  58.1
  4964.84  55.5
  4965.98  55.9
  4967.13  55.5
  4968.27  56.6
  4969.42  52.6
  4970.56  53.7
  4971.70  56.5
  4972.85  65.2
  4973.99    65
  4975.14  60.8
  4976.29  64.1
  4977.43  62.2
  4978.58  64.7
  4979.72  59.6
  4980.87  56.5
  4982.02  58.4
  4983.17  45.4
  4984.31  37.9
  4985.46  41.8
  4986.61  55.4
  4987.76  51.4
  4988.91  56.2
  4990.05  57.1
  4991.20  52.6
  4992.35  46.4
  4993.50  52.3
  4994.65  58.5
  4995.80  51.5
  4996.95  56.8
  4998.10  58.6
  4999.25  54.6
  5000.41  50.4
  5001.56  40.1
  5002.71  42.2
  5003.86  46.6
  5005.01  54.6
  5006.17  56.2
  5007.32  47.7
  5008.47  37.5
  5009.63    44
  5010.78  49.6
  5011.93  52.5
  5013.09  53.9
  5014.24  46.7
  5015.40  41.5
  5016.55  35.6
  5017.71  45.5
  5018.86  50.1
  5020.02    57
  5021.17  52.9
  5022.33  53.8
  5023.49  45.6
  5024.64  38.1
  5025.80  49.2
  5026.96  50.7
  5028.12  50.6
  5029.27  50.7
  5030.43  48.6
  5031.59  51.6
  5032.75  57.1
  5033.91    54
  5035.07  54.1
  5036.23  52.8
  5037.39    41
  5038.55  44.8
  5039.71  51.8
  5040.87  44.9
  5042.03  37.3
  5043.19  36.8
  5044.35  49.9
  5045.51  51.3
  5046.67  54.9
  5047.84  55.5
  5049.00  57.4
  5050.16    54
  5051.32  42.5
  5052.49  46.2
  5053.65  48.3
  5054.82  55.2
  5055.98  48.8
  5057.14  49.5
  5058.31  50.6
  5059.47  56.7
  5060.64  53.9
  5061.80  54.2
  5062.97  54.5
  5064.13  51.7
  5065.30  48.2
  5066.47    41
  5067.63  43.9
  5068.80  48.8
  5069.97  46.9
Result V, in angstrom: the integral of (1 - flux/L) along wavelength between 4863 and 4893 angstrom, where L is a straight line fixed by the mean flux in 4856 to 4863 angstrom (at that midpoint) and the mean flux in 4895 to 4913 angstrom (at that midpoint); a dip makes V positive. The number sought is 2.0 angstrom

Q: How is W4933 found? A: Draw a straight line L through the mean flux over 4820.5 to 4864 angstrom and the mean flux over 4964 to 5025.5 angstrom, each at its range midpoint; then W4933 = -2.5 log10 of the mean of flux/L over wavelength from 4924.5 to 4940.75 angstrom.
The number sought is -0.159 mag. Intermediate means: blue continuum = 55.6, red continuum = 52.1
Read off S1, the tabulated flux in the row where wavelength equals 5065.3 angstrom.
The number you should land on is 48.2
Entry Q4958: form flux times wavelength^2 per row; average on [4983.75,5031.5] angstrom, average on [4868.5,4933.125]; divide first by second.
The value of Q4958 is 0.90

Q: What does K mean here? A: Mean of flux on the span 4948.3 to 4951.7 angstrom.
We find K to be 63.6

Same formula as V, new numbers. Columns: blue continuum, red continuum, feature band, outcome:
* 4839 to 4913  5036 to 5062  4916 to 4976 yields -4.6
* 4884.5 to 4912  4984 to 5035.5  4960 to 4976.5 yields -1.5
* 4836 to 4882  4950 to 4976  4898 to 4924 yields -0.4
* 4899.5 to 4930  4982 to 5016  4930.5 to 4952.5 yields -2.1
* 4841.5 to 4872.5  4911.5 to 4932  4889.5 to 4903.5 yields 0.0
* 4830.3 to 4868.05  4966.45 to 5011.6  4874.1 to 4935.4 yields -3.5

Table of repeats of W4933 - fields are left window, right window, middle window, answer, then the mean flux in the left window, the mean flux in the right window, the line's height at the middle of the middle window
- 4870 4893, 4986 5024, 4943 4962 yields -0.13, 53.9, 50.2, 51.7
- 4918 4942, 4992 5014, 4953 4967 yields -0.01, 57.4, 50.2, 54.4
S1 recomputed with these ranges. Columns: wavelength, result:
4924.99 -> 59.8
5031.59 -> 51.6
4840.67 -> 55.4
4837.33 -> 55.9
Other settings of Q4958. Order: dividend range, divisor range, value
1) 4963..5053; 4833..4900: 0.97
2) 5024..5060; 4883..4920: 0.90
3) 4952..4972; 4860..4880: 1.06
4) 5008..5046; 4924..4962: 0.83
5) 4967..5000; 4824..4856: 1.06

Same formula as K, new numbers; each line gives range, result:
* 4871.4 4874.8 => 44.9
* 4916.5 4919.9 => 60.2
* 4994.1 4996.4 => 55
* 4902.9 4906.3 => 54.6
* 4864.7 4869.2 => 58.7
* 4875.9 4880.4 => 55.2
